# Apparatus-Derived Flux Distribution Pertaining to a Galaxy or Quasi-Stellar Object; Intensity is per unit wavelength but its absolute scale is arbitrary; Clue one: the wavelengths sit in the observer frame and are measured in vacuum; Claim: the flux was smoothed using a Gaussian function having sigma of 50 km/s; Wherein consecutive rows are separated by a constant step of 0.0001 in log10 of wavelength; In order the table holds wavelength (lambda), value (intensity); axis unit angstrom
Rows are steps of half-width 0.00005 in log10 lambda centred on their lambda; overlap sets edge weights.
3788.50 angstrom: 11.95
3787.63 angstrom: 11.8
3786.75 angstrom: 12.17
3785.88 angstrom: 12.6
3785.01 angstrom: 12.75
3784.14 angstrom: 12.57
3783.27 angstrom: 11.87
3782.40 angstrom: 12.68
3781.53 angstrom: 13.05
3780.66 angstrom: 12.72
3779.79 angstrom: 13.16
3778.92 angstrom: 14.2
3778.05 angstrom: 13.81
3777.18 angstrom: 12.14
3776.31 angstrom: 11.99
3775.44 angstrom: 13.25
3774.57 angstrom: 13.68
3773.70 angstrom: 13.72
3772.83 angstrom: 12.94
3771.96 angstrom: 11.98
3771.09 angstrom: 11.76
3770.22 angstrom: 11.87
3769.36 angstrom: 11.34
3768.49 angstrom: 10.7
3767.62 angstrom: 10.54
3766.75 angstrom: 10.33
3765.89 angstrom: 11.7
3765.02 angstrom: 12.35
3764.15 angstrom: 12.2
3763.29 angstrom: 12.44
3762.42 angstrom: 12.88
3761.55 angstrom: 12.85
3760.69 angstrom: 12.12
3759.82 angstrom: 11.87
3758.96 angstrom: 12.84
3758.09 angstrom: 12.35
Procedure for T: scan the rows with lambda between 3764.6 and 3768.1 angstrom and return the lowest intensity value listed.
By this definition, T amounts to 10.33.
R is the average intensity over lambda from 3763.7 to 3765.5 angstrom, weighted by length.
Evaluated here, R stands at 12.3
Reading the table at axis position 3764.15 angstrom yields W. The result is 12.2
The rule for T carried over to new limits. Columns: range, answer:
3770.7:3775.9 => 11.76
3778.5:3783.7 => 11.87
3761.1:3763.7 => 12.44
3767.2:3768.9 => 10.54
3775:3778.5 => 11.99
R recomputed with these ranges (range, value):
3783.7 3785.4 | 12.7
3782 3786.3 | 12.5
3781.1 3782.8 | 12.9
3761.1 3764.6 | 12.6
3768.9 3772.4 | 11.7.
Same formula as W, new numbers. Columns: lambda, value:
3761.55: 12.85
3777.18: 12.14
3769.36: 11.34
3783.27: 11.87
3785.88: 12.6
